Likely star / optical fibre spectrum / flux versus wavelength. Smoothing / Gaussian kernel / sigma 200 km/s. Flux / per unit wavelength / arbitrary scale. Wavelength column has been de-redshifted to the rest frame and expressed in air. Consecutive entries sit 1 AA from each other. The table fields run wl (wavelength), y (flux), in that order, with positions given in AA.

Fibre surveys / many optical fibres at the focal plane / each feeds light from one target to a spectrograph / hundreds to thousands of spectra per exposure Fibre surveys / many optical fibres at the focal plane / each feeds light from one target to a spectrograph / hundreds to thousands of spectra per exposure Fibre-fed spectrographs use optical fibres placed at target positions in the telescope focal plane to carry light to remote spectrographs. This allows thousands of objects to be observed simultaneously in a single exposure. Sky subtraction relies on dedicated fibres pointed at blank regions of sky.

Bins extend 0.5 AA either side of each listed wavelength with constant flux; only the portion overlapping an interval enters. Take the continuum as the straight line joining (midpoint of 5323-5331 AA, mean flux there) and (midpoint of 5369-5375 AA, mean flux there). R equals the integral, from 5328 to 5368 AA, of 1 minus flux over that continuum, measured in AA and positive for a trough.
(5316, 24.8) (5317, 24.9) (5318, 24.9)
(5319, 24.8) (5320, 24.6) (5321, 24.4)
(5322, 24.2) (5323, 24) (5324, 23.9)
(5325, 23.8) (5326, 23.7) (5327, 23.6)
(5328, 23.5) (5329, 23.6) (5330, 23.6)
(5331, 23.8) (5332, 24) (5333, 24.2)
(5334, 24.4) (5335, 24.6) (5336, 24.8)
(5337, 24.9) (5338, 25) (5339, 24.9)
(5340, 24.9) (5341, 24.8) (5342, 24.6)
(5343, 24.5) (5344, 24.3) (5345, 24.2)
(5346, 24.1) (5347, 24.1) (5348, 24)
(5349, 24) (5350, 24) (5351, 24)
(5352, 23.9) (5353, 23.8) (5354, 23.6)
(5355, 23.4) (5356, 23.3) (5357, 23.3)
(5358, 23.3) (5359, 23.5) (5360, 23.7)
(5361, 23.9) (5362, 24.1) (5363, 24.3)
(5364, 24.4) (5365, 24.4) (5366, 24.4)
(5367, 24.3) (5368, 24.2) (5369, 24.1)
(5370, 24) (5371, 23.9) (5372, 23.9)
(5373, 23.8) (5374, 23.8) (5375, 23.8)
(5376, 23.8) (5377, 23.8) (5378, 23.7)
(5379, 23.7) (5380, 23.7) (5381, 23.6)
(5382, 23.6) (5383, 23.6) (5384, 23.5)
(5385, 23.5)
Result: -0.6 AA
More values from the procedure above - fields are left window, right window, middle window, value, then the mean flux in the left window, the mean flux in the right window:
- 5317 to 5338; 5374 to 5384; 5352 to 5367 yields 0.0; 24.2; 23.7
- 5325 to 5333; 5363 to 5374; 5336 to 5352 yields -0.4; 23.7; 24.1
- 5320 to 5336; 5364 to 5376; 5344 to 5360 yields 0.2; 24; 24.1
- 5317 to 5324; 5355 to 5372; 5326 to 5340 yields 0.0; 24.5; 23.9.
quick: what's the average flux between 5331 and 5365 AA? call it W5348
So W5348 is 24.1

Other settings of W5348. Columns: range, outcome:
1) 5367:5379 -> 23.9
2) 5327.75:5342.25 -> 24.4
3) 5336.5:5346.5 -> 24.6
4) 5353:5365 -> 23.7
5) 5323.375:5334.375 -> 23.8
